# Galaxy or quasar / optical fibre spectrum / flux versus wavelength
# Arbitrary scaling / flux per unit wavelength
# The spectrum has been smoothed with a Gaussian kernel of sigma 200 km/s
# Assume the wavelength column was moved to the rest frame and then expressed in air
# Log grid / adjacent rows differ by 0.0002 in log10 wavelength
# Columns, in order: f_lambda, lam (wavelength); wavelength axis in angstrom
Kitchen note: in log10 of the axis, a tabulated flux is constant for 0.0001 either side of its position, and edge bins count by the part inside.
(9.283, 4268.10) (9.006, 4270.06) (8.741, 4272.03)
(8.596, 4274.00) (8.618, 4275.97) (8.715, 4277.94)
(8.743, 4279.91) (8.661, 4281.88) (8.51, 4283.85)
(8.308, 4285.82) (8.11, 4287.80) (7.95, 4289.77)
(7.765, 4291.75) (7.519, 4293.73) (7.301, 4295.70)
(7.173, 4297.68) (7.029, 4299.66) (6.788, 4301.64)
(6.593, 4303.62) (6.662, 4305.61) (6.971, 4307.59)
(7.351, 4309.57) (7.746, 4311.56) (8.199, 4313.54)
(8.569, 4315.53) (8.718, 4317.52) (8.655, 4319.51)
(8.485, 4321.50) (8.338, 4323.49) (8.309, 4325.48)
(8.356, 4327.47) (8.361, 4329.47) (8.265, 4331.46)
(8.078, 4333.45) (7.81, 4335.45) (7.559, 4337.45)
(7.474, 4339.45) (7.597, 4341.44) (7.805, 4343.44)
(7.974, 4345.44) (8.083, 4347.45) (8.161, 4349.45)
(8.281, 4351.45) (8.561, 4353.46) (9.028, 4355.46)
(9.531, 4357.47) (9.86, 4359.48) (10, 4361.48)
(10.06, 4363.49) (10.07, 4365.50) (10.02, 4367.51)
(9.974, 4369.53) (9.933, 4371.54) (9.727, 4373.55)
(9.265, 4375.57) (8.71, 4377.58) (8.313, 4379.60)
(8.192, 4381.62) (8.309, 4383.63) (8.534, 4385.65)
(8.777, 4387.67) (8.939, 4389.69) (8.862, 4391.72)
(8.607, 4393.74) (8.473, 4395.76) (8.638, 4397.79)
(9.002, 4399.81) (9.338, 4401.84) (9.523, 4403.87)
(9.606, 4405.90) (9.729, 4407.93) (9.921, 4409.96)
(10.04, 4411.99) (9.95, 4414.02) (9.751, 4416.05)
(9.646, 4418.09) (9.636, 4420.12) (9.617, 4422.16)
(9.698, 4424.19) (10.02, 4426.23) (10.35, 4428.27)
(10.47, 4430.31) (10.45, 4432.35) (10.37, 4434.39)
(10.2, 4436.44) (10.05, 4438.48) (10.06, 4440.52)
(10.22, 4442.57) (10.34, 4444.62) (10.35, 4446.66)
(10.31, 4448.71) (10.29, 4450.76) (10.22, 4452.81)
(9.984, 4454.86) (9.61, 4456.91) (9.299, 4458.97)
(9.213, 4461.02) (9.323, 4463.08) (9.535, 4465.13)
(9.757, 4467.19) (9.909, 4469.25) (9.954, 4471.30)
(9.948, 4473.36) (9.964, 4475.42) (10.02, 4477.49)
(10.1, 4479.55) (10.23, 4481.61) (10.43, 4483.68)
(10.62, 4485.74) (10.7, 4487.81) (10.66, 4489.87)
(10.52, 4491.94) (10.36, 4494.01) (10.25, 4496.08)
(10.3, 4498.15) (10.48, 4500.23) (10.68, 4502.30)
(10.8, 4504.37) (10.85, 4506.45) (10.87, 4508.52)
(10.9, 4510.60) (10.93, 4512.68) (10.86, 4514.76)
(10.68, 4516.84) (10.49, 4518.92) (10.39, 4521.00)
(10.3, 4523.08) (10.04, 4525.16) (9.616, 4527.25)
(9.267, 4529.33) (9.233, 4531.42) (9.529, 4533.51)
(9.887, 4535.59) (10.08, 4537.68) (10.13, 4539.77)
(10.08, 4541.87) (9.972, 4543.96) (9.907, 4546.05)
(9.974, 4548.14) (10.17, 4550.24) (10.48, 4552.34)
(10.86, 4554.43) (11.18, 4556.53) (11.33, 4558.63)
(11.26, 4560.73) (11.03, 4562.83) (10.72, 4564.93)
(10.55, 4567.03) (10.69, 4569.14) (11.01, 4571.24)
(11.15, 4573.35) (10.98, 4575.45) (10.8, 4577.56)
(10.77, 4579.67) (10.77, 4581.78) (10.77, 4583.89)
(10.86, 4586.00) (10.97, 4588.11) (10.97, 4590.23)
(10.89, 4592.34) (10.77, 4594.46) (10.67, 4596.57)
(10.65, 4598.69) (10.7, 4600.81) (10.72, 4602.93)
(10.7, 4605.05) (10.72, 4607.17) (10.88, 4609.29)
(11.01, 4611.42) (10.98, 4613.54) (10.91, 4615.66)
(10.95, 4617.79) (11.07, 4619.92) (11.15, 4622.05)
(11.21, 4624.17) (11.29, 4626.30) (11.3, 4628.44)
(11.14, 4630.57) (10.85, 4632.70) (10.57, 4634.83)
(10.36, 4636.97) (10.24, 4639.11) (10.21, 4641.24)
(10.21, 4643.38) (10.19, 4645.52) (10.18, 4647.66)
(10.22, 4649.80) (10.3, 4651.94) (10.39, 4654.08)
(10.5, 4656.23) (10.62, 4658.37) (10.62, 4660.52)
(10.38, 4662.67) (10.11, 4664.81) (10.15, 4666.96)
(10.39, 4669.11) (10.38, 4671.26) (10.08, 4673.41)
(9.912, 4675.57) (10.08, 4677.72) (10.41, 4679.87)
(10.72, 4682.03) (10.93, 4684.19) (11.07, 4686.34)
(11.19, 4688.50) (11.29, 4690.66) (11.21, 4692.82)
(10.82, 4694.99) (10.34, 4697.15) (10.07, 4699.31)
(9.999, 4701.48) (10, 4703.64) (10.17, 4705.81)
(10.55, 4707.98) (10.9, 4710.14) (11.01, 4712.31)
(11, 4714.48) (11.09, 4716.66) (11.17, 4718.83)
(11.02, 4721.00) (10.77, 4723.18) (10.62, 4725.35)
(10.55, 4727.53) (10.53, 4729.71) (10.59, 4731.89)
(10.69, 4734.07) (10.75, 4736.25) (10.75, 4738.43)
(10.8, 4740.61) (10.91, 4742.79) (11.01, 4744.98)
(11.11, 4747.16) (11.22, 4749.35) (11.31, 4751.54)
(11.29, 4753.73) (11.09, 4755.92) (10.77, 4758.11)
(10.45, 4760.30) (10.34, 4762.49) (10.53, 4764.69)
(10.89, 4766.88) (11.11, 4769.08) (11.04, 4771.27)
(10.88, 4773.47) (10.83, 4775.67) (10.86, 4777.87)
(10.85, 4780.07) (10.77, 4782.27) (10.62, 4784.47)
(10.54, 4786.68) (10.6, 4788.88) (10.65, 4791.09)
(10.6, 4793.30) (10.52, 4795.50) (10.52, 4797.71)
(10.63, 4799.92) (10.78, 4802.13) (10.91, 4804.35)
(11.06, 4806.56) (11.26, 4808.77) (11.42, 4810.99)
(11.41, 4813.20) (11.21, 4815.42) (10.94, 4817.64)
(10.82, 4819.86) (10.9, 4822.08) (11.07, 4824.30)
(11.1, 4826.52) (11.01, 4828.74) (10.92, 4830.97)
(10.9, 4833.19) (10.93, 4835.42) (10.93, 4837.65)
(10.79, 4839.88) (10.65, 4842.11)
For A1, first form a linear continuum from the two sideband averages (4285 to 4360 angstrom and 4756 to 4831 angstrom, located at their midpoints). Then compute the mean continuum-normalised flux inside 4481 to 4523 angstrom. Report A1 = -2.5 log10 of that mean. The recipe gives -0.17 mag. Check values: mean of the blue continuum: 7.97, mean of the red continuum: 10.9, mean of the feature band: 10.6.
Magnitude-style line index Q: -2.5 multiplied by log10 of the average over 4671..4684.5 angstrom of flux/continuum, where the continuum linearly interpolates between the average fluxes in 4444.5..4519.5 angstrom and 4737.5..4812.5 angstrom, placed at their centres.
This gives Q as 0.03 mag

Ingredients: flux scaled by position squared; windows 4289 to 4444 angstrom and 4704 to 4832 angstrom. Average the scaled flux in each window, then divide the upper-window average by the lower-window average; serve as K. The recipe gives 1.46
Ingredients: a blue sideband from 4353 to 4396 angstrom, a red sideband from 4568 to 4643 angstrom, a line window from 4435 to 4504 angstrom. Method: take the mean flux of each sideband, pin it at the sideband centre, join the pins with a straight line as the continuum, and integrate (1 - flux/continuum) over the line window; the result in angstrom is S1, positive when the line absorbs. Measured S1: -1.8 angstrom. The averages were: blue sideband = 9.19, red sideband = 10.8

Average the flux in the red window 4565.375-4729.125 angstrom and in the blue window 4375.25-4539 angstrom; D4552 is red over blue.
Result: 1.08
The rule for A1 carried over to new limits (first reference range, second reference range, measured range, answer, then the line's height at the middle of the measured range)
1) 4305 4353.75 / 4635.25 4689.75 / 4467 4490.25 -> -0.13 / 9.08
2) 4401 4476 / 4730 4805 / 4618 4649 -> -0.03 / 10.4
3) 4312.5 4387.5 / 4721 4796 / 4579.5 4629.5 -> -0.09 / 10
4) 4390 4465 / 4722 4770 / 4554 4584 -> -0.07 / 10.2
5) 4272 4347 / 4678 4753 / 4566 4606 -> -0.10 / 9.87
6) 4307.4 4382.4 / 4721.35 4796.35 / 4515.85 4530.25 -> -0.06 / 9.55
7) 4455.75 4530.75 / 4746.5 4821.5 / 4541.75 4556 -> 0.01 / 10.3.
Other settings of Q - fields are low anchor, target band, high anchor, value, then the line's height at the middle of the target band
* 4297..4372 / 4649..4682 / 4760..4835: -0.02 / 10.1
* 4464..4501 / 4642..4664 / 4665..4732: 0.02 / 10.5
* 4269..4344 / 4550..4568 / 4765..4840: -0.15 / 9.46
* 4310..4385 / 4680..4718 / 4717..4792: -0.02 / 10.5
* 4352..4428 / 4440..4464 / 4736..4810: -0.04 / 9.59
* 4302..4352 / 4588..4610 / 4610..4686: -0.06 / 10.2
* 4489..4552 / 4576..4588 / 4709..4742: -0.04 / 10.4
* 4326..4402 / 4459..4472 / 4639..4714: -0.03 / 9.3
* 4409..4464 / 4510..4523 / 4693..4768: -0.05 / 10.2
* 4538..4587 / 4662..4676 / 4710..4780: 0.06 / 10.8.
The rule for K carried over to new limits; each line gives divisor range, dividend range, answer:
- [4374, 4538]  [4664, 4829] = 1.24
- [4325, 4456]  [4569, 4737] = 1.29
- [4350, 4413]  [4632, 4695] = 1.29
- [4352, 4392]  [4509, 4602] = 1.24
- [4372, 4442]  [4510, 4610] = 1.20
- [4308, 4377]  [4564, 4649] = 1.40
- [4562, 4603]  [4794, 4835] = 1.12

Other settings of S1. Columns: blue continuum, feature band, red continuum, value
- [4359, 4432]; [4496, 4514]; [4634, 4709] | -1.59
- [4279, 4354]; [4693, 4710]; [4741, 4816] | 0.04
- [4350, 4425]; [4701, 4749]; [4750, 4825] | -0.55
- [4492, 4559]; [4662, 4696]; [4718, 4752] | 0.45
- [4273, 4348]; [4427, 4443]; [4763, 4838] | -2.92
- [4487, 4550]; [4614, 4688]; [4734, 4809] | -0.01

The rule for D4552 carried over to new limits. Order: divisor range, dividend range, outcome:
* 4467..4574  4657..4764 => 1.03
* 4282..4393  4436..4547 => 1.22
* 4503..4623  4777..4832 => 1.03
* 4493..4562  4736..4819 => 1.05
